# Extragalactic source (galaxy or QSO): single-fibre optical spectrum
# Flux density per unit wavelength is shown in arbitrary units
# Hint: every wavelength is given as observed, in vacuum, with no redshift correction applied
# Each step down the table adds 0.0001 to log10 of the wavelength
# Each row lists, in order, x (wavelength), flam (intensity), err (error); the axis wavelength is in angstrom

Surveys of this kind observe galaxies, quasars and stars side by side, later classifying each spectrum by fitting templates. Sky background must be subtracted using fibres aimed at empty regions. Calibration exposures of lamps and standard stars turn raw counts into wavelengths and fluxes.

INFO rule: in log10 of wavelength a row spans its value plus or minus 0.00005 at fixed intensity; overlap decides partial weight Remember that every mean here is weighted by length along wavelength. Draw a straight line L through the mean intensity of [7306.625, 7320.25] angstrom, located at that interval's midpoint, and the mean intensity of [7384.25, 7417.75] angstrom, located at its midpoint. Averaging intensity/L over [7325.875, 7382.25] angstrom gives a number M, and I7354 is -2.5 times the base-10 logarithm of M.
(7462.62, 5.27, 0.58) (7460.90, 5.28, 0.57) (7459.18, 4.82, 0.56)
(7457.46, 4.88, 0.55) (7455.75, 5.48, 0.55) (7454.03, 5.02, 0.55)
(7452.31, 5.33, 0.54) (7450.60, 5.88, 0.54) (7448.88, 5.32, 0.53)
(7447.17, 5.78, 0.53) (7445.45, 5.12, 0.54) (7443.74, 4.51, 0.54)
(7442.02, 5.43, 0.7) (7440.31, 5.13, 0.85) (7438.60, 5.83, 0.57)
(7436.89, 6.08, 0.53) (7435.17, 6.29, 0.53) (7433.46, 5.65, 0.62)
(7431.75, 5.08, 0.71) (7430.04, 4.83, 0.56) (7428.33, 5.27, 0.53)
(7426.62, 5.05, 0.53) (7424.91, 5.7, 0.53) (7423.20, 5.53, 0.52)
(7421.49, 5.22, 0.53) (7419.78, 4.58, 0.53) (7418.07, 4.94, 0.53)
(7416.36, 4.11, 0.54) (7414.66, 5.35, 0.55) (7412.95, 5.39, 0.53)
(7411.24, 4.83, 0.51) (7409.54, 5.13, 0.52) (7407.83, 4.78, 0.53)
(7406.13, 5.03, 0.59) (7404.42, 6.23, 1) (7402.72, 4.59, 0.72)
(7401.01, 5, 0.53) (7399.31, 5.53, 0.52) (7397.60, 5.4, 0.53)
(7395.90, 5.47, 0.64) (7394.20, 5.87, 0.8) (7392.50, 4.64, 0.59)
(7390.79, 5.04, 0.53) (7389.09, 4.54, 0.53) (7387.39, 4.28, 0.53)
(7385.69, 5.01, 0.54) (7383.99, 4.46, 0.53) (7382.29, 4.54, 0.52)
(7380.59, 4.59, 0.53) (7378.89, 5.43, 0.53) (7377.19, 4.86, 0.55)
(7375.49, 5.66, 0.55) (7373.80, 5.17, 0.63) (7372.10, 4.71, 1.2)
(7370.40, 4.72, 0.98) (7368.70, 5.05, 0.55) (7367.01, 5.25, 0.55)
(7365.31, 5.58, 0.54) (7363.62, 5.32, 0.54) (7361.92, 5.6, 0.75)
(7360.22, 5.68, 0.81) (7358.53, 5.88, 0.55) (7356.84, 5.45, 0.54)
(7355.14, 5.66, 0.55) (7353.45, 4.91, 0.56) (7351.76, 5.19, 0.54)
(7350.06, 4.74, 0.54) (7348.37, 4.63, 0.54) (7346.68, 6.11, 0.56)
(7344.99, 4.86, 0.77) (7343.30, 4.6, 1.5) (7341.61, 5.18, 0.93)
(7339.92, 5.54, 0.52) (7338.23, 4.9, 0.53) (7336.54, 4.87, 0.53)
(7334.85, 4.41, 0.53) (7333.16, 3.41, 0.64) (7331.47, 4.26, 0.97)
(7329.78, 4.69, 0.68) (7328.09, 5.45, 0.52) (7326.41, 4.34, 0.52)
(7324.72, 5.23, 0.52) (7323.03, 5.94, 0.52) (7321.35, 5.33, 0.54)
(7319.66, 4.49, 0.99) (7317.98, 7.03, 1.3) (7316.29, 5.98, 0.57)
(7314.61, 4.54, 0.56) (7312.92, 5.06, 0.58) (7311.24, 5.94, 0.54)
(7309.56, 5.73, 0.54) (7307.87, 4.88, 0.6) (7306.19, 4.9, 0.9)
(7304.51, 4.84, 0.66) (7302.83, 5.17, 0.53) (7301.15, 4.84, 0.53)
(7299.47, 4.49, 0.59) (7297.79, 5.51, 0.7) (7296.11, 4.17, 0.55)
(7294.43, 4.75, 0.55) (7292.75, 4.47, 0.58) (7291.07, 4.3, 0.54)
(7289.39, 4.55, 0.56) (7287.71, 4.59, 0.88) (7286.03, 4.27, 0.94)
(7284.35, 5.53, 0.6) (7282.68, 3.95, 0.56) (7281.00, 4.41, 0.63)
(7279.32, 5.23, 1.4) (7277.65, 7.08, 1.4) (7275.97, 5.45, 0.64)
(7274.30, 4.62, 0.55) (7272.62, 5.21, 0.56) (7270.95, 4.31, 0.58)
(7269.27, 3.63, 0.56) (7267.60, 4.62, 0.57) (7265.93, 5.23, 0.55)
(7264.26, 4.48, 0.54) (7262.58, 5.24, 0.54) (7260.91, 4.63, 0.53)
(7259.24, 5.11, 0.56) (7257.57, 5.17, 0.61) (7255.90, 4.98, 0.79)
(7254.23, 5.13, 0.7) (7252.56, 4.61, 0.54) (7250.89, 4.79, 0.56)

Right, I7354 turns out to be 0.05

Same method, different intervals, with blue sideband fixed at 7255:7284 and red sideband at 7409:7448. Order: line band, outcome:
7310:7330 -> -0.07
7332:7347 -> 0.05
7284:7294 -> 0.09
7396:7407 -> -0.02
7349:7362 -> -0.05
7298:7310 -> 0.00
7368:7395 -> 0.05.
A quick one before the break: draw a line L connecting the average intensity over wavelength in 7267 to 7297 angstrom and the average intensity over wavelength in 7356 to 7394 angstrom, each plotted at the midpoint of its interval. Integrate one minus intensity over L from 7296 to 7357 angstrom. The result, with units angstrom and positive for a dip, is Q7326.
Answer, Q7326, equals -2.1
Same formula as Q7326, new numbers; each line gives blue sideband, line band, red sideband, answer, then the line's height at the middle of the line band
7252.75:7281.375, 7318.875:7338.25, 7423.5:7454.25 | 1.4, 5.13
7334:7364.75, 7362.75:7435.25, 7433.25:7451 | 3.8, 5.38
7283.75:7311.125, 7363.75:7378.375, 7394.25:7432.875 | -0.3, 5.04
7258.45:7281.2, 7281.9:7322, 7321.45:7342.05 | -0.5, 4.91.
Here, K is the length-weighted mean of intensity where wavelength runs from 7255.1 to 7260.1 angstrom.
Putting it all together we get 5.09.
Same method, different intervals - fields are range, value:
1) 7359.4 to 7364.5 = 5.53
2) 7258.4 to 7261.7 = 4.88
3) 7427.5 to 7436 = 5.43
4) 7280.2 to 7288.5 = 4.55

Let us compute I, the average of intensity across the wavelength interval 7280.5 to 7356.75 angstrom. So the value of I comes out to 4.96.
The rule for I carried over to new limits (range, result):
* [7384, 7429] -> 5.08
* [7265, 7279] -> 5.03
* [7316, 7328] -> 5.45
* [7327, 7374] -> 5.06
